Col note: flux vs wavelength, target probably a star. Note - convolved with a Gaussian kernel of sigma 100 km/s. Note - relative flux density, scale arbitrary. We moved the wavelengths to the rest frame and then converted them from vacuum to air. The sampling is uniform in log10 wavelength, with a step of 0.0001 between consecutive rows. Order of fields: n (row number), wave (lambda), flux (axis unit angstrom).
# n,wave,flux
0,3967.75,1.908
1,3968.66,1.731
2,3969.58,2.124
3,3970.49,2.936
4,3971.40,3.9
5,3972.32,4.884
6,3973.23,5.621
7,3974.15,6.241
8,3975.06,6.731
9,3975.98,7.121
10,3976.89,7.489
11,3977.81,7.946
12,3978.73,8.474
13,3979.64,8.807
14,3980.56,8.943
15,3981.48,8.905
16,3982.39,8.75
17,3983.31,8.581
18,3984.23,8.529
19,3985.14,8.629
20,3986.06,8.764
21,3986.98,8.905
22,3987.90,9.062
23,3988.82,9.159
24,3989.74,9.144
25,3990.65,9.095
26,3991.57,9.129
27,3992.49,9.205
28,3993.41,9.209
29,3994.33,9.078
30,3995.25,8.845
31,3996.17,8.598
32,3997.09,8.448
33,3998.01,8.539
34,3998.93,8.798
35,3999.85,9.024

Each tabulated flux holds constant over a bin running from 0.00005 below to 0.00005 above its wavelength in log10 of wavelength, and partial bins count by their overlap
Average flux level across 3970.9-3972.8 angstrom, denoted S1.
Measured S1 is 4.38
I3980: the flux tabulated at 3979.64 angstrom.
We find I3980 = 8.807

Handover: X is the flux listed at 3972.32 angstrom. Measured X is 4.884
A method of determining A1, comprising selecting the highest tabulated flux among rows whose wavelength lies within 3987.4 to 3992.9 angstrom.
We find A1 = 9.205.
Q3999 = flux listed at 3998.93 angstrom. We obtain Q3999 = 8.798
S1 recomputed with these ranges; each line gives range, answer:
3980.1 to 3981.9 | 8.9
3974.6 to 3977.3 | 7.12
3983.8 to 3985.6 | 8.61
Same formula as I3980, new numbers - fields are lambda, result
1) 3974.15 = 6.241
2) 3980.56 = 8.943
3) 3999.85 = 9.024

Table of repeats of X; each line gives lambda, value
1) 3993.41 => 9.209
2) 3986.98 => 8.905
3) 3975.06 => 6.731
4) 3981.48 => 8.905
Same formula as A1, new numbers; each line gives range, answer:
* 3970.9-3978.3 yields 7.946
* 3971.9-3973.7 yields 5.621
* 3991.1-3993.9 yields 9.209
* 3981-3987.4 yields 8.905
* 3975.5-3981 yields 8.943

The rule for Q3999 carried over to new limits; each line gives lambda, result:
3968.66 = 1.731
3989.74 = 9.144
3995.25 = 8.845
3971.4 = 3.9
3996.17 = 8.598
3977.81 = 7.946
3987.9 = 9.062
